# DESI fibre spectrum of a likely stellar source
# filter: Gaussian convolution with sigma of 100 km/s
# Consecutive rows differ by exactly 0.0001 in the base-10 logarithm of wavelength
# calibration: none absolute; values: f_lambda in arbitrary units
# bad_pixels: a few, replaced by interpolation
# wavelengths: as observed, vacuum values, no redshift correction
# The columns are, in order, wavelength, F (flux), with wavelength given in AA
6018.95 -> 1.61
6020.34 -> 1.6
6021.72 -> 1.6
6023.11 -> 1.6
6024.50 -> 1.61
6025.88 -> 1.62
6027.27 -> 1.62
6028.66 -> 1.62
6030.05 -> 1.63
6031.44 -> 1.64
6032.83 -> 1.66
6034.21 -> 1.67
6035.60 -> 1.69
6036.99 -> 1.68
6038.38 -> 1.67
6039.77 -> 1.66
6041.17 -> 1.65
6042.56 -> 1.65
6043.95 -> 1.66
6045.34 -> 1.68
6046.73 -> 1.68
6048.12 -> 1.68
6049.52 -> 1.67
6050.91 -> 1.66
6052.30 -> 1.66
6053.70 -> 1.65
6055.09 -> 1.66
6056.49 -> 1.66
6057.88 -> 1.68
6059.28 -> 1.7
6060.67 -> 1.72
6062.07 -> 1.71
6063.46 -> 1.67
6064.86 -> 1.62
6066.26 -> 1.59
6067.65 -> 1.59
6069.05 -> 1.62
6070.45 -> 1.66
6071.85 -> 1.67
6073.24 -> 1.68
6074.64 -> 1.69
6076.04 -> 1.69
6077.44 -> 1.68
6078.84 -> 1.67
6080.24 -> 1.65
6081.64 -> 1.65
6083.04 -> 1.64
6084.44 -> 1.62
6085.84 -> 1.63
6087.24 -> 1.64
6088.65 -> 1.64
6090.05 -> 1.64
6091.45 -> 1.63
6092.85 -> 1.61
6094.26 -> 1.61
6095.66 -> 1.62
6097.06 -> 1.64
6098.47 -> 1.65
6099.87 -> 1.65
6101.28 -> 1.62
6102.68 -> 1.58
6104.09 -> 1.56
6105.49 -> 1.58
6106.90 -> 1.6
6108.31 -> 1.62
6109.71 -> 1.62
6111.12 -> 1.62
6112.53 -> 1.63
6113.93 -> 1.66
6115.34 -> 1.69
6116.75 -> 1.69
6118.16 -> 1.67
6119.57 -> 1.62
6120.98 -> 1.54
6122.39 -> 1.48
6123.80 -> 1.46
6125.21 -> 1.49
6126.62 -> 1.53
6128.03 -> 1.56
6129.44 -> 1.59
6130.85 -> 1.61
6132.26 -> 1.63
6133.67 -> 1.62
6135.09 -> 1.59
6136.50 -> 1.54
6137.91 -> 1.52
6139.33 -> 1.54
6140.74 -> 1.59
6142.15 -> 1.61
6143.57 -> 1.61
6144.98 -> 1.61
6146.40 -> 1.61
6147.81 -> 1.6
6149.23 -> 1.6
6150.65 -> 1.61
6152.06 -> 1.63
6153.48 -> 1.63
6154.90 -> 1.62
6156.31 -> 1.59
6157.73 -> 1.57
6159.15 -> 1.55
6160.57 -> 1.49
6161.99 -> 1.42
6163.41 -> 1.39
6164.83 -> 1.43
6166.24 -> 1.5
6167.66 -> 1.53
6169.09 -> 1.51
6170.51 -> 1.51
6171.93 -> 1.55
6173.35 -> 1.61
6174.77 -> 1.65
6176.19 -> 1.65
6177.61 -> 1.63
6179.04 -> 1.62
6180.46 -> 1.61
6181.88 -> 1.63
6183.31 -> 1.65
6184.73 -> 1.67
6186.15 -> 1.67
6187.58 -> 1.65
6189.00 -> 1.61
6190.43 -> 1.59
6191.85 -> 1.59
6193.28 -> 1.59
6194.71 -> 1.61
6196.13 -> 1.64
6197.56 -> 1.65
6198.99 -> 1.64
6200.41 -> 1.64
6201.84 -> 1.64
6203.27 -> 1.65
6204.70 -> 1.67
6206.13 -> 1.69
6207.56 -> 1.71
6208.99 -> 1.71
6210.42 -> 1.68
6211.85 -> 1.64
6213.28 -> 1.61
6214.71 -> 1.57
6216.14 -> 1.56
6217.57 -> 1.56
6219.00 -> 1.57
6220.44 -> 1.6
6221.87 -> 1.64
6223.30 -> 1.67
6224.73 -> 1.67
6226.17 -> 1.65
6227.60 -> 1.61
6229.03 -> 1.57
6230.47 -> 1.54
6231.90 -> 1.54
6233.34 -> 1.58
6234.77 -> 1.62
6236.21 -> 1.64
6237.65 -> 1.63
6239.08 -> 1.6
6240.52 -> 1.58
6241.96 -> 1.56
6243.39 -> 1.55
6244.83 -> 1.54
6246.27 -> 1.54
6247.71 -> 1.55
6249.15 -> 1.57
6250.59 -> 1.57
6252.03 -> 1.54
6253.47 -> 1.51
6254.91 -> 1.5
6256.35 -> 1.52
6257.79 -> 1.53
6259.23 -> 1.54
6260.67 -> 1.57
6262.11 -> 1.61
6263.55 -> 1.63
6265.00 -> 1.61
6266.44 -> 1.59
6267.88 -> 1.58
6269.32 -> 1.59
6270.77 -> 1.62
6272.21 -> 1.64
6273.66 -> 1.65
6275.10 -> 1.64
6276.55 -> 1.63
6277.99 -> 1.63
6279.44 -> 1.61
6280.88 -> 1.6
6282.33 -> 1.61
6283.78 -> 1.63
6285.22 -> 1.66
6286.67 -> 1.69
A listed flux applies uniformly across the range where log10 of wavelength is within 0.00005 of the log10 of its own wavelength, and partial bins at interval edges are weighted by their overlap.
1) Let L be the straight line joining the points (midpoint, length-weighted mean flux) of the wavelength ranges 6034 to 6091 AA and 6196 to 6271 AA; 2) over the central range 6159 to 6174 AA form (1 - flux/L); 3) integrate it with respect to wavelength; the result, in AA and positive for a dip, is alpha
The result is 1.17 AA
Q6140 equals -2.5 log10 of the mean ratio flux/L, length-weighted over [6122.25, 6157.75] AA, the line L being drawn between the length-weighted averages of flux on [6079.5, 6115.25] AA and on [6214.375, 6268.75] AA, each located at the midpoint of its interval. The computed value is 0.02 mag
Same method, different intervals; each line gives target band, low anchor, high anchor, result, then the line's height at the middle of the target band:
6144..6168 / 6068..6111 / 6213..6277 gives 0.04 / 1.61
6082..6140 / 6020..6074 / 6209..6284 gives 0.02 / 1.63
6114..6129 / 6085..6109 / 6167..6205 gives 0.03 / 1.62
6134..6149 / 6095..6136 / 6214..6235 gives 0.01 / 1.6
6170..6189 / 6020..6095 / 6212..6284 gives -0.01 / 1.61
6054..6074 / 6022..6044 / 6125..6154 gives -0.02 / 1.63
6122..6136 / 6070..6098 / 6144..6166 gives 0.02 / 1.59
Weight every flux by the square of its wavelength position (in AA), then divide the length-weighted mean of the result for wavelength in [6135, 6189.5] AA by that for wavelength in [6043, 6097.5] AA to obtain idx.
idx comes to 0.98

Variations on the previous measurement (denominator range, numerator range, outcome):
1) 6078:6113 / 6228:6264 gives 1.01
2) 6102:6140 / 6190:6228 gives 1.06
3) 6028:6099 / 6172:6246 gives 1.03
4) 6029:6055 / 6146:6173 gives 0.97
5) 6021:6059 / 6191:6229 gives 1.04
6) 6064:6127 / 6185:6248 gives 1.04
